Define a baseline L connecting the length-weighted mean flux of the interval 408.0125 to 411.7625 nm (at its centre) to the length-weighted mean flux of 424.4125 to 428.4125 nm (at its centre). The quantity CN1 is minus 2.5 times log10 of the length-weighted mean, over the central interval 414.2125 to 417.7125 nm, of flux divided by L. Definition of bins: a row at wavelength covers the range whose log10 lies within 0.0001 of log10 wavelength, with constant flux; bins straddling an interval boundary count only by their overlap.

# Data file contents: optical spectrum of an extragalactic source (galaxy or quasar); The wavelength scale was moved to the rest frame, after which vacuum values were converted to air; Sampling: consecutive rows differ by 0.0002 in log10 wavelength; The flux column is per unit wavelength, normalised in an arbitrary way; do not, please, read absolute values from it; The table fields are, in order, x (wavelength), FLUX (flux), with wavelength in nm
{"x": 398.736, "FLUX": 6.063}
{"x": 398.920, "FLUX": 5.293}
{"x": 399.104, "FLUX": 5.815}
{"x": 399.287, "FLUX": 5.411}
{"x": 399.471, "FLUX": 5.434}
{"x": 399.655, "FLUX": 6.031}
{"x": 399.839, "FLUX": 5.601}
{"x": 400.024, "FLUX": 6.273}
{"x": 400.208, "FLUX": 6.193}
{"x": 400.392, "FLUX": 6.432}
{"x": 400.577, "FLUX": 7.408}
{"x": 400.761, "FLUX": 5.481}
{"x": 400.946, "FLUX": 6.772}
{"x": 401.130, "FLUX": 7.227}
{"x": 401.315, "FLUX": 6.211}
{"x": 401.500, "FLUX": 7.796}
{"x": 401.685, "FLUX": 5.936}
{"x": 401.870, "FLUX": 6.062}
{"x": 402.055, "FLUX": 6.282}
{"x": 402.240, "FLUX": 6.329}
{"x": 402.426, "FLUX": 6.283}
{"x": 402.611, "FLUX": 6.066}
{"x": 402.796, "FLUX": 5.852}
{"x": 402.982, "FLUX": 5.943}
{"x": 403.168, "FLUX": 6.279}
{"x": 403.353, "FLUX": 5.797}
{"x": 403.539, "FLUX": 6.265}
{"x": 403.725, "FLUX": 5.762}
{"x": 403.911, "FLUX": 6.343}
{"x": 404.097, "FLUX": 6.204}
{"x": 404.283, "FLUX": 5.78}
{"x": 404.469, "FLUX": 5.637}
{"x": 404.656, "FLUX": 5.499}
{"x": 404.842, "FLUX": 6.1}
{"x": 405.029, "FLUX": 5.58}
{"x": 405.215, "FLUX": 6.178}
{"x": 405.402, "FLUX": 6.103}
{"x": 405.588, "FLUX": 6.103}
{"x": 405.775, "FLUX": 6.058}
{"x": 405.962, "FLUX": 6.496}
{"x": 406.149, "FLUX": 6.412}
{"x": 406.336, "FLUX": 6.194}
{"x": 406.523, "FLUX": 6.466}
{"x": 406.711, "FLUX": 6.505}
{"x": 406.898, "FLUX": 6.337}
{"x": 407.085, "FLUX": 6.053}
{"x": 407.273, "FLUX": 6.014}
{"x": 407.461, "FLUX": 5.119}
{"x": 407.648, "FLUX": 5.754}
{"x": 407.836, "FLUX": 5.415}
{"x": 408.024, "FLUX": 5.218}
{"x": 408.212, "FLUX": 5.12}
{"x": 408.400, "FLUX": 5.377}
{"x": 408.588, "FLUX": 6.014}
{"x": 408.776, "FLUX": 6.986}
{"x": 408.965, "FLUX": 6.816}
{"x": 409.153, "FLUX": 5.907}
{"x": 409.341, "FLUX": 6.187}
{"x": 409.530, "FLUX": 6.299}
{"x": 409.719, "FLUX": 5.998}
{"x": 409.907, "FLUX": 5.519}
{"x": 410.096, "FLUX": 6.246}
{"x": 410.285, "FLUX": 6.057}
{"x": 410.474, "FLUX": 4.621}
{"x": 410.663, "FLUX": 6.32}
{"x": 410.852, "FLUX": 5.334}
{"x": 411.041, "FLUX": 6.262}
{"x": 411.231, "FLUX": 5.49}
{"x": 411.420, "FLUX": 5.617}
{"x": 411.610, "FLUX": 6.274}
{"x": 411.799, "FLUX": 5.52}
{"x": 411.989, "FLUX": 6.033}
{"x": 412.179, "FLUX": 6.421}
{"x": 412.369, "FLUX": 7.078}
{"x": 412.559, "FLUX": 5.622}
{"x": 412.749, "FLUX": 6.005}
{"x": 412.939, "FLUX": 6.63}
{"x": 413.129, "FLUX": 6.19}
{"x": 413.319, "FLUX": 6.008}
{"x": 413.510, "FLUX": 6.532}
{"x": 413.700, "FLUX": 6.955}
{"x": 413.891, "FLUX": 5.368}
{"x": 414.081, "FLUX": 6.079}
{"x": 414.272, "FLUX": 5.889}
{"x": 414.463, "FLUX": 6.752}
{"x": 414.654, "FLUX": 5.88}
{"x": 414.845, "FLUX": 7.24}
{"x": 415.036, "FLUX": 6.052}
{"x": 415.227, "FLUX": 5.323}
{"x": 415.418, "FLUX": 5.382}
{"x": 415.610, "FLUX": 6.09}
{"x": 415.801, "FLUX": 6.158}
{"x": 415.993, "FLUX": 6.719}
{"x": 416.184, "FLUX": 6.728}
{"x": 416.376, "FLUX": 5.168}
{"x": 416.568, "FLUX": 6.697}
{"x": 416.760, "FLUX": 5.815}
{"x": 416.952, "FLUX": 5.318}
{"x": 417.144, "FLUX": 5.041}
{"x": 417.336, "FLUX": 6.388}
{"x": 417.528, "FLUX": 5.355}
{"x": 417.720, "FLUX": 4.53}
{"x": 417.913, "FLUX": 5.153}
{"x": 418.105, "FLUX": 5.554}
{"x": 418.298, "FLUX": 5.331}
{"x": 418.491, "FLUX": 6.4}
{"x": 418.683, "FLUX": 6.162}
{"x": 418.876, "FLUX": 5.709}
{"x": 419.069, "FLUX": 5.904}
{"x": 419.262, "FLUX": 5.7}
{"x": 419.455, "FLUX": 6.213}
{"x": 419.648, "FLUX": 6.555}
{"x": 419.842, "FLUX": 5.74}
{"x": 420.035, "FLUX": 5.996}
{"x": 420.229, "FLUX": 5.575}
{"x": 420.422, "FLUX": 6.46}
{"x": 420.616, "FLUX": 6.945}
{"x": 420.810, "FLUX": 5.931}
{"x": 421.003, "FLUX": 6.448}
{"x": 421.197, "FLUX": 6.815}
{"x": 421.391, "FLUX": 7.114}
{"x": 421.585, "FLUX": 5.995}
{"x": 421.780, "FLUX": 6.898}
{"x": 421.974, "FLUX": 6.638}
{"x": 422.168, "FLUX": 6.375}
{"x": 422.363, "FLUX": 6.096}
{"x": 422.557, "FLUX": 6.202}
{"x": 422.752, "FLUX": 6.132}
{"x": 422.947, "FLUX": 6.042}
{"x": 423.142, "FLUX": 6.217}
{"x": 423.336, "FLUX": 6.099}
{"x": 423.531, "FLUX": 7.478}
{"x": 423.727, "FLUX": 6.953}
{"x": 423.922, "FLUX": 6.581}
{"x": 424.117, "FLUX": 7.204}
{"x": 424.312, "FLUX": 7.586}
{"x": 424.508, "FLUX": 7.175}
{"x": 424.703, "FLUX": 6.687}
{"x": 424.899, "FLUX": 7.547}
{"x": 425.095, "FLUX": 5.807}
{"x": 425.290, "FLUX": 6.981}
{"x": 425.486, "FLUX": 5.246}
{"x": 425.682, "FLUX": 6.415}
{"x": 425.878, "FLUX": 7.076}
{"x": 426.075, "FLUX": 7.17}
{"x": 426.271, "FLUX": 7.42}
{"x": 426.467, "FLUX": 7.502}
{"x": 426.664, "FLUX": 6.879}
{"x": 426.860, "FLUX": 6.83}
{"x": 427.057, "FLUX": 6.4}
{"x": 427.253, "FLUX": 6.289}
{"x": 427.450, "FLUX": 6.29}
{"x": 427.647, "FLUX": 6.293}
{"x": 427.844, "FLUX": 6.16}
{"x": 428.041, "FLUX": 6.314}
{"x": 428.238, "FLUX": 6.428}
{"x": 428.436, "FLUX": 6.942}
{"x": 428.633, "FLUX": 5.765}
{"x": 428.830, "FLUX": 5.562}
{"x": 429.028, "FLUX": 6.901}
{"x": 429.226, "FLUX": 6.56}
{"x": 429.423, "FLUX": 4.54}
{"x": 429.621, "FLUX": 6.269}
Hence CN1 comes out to 0.037 mag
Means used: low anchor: 5.89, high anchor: 6.65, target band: 5.96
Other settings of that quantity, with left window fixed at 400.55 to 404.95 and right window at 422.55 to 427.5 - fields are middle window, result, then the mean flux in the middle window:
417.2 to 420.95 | 0.123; 5.87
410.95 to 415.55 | 0.058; 6.11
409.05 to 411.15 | 0.085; 5.89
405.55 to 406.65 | -0.004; 6.3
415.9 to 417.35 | 0.097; 5.96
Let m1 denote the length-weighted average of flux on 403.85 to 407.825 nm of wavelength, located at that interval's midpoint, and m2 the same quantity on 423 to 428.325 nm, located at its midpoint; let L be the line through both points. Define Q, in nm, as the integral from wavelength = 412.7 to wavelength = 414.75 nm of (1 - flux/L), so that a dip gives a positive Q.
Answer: 0.03 nm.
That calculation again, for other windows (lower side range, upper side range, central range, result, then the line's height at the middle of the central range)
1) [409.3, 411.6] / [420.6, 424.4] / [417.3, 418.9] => 0.18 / 6.31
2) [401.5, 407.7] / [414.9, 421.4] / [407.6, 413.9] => 0.04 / 6.02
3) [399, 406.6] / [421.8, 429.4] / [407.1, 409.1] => 0.14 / 6.25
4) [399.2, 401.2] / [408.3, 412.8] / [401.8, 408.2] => 0.11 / 6.1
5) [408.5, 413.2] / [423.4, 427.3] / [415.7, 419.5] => 0.37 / 6.43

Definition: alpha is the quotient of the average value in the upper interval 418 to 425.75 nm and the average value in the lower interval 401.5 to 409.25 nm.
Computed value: 1.1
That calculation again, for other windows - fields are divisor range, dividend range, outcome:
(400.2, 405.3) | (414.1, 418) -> 0.95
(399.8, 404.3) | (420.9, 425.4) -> 1.06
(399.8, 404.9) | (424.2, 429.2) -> 1.07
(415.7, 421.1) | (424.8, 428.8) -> 1.11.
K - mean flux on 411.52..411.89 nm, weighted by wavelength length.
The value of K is 5.91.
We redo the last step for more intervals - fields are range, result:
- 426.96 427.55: 6.33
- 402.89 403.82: 6.01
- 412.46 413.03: 6.09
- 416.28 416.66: 5.92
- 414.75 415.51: 6.01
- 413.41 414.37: 6.16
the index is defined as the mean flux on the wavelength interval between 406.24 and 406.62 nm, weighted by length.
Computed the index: 6.32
